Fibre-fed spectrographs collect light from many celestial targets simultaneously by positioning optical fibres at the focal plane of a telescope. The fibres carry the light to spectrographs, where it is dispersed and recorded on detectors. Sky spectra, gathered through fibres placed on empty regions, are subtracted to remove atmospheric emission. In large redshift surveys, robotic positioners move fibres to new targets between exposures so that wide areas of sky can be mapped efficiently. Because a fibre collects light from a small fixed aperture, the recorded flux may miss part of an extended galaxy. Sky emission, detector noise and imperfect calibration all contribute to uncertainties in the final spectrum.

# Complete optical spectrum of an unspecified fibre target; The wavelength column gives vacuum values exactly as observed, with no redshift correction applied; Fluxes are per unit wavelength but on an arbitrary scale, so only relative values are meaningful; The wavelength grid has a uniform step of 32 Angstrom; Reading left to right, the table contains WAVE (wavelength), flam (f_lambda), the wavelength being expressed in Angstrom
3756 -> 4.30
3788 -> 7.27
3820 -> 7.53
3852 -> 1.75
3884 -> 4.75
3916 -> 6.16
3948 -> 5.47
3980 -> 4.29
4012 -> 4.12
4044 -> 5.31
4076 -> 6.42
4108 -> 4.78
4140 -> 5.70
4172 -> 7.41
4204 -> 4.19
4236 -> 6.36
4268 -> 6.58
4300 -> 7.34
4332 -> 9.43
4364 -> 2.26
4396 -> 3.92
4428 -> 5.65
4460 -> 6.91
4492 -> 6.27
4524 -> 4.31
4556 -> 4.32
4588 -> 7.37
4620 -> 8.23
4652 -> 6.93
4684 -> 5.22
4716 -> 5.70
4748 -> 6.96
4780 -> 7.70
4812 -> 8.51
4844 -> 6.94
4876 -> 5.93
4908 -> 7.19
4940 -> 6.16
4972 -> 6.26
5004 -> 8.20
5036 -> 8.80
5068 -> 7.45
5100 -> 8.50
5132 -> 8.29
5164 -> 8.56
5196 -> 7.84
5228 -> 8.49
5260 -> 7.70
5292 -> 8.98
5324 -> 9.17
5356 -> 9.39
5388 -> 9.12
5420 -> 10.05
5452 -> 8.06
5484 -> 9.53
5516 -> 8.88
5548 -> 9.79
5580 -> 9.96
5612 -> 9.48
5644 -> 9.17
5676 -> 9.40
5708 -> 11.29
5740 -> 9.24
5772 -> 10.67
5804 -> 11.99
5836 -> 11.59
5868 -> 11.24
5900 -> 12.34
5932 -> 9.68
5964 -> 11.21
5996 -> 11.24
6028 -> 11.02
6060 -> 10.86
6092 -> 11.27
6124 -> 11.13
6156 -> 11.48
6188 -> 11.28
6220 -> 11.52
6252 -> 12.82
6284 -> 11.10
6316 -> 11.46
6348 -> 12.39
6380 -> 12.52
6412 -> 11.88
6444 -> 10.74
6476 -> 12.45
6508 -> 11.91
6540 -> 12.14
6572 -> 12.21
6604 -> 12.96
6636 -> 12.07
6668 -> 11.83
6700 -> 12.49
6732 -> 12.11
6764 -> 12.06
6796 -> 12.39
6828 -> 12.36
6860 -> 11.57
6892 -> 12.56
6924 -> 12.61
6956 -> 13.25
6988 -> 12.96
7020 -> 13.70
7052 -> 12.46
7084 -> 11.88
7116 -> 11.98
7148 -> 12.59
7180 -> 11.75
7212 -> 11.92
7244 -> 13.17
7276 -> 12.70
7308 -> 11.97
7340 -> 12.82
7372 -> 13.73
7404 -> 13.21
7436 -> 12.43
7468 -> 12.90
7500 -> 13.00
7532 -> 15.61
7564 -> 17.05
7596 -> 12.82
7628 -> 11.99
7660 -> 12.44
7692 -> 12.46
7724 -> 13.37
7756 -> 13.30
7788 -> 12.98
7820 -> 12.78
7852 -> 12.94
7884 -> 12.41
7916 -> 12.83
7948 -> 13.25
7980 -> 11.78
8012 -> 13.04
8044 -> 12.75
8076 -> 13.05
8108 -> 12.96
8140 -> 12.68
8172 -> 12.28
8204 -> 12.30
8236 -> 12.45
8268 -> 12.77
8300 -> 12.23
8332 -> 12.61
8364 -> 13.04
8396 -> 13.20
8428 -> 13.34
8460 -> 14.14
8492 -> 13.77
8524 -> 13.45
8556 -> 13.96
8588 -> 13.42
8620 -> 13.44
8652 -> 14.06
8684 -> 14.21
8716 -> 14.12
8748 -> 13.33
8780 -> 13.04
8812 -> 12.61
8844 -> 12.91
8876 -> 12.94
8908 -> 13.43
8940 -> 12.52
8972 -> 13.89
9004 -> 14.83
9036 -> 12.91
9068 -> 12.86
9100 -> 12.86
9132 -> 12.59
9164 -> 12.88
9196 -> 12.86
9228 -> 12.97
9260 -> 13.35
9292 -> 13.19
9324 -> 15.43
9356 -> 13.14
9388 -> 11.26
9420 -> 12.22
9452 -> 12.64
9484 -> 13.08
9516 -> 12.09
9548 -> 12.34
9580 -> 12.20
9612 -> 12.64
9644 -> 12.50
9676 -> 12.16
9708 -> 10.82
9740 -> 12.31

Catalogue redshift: 0.150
